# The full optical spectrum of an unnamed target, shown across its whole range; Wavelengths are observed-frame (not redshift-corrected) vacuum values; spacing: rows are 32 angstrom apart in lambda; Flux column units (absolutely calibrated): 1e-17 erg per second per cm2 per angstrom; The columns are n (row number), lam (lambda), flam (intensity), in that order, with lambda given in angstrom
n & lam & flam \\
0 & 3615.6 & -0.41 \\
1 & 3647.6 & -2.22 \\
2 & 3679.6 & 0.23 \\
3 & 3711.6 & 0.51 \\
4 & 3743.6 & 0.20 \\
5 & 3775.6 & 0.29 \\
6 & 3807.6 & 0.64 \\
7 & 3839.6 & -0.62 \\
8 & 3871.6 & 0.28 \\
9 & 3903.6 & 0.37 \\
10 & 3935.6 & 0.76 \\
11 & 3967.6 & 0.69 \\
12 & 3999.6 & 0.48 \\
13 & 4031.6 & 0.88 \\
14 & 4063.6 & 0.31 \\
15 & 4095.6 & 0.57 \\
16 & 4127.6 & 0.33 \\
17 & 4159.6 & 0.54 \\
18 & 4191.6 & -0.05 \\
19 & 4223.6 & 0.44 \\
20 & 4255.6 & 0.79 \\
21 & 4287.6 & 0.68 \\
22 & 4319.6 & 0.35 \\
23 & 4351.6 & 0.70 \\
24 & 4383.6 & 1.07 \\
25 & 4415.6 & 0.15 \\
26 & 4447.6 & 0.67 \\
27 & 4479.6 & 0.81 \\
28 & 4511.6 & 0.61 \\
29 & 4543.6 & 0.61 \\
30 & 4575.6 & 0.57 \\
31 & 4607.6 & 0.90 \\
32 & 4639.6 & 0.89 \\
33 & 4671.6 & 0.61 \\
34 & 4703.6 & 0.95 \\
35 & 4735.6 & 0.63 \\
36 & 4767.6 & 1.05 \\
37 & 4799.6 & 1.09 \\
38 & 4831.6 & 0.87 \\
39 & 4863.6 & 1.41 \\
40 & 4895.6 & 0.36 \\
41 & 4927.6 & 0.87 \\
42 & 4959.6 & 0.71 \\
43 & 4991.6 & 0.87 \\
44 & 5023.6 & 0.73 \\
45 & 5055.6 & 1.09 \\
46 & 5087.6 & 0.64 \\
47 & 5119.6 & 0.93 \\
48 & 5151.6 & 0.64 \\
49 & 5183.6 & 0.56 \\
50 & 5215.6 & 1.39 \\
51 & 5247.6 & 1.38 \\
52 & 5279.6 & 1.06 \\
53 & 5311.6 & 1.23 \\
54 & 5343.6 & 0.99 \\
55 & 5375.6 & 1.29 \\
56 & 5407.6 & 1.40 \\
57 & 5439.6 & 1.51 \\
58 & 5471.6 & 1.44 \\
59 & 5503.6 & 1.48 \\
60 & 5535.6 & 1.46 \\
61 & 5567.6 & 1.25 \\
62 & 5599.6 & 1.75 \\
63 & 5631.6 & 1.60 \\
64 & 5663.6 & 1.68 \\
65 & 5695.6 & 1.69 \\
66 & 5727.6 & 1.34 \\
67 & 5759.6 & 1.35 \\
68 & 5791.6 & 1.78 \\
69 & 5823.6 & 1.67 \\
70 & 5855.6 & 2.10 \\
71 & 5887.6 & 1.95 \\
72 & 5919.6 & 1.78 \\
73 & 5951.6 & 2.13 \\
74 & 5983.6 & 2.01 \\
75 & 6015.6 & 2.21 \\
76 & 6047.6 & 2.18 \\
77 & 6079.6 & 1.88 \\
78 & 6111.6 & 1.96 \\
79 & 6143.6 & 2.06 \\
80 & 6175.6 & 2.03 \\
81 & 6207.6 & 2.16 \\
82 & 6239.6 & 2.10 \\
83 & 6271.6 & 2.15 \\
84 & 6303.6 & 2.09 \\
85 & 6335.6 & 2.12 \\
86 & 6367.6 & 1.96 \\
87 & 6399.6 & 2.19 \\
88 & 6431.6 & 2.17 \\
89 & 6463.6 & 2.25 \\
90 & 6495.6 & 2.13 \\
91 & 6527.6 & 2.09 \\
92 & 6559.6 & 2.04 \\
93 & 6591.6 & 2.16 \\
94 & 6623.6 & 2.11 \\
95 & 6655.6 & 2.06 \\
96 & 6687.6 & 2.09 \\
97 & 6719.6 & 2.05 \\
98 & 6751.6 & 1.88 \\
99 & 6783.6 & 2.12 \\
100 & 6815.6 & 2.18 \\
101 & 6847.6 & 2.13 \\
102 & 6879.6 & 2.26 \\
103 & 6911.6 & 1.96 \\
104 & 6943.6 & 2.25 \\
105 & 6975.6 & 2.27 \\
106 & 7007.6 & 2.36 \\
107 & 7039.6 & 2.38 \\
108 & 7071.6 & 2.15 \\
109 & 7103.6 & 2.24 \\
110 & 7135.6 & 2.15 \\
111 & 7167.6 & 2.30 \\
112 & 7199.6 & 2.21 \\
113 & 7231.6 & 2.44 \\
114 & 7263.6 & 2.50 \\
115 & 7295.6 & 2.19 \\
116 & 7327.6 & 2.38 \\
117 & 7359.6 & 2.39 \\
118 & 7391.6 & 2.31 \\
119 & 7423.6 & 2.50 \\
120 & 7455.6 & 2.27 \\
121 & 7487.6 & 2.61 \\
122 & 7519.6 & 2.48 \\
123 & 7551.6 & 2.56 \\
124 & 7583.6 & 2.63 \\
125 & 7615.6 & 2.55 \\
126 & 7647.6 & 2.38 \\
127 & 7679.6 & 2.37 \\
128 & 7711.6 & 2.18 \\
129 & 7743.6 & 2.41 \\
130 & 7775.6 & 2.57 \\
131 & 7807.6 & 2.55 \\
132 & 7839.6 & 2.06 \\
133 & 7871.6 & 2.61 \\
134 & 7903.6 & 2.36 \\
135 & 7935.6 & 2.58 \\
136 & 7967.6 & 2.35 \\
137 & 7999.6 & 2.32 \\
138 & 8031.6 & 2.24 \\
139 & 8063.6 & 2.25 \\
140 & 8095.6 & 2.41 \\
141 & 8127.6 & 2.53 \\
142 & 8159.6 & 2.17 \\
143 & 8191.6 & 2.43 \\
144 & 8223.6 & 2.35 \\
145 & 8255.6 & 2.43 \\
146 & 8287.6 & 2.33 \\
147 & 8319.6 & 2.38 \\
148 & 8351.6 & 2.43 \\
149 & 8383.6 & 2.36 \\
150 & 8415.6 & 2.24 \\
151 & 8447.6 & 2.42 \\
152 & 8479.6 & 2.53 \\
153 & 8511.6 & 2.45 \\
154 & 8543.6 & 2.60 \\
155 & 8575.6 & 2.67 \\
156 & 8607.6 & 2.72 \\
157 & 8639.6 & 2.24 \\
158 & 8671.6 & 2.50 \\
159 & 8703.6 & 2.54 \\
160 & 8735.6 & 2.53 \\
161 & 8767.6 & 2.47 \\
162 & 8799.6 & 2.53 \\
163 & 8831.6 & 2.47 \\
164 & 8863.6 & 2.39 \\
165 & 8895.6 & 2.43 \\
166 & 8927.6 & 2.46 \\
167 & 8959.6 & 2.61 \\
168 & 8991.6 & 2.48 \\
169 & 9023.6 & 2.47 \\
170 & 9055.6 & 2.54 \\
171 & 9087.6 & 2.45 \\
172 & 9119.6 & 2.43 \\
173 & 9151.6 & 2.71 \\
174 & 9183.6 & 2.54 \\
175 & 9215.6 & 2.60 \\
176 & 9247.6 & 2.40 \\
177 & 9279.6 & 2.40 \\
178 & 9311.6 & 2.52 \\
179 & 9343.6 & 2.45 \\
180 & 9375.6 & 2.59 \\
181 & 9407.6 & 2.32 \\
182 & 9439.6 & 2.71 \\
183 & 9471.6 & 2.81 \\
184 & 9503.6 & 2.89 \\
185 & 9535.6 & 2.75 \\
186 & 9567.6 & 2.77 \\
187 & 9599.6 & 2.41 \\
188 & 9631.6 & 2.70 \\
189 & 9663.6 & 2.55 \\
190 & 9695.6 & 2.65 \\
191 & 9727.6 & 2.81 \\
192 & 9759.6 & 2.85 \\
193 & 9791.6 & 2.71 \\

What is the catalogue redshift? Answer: 0.31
